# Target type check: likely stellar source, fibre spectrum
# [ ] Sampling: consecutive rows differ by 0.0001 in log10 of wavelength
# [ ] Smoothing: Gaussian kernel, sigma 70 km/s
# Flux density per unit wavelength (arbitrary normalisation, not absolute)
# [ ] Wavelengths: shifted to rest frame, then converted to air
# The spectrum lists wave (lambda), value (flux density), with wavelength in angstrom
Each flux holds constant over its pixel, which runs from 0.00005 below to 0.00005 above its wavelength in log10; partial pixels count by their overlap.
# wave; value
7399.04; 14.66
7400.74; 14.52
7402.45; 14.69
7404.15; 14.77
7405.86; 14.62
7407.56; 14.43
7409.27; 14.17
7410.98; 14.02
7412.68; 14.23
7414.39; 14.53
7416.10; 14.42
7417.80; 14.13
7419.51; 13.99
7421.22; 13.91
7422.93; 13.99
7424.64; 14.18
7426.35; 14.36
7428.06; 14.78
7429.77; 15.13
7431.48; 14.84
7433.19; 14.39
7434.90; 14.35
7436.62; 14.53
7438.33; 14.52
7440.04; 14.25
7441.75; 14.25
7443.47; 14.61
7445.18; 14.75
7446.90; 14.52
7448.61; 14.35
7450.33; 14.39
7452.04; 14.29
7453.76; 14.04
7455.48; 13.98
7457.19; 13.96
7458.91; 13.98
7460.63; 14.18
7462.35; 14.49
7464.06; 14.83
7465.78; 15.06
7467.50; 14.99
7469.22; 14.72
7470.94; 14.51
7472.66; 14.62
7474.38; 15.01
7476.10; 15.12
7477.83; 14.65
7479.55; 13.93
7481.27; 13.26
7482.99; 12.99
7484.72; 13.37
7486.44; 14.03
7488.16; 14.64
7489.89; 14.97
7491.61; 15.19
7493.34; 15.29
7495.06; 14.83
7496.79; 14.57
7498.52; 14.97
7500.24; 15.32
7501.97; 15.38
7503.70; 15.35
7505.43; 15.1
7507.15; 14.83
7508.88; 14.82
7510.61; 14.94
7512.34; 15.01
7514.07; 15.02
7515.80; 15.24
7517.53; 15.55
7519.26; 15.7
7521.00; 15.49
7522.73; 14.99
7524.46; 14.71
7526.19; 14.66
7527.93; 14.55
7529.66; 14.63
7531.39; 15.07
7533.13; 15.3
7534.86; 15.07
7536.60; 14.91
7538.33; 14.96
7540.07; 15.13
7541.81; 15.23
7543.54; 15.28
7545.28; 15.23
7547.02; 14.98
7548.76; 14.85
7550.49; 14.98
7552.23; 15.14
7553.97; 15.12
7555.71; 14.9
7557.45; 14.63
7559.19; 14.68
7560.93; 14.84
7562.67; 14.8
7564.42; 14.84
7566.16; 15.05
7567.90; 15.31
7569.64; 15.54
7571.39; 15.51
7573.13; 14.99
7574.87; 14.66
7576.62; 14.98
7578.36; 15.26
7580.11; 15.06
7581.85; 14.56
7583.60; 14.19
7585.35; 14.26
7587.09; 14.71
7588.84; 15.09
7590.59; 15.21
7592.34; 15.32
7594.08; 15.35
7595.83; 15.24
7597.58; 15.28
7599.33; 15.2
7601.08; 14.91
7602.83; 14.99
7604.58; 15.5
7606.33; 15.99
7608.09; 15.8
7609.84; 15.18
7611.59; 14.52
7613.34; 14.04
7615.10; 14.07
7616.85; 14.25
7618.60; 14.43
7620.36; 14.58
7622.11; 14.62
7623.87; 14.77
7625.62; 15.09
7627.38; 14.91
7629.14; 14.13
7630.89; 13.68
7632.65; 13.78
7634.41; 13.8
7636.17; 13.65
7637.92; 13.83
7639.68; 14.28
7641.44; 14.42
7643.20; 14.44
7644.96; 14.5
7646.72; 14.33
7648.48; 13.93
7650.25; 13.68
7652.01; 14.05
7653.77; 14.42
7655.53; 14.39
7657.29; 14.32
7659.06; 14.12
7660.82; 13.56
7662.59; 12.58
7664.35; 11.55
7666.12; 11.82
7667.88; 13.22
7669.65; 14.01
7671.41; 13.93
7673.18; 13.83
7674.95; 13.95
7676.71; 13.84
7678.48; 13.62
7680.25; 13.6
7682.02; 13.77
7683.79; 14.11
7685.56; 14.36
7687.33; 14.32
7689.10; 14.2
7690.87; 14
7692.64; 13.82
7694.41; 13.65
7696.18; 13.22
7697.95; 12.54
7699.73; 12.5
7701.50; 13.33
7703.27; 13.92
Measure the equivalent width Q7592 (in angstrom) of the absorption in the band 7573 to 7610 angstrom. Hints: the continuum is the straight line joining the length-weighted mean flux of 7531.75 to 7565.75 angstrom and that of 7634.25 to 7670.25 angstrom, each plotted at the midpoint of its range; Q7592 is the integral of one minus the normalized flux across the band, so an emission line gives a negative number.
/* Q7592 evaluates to -1.5 angstrom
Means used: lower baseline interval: 15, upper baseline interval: 13.8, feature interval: 15.1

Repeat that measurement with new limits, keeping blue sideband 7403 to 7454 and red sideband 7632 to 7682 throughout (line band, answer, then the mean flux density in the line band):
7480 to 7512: -1.00 angstrom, 14.7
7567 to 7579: -1.01 angstrom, 15.2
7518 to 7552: -2.27 angstrom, 15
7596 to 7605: -0.80 angstrom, 15.2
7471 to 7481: -0.21 angstrom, 14.6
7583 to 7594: -0.71 angstrom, 14.9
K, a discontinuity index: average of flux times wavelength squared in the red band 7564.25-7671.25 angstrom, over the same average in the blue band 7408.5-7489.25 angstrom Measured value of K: 1.06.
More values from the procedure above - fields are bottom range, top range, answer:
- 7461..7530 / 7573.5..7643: 1.02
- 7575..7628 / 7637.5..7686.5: 0.94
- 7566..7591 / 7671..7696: 0.96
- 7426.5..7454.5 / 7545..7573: 1.07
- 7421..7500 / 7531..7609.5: 1.07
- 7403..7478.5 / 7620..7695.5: 1.02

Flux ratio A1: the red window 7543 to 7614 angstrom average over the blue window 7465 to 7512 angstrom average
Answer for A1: 1.0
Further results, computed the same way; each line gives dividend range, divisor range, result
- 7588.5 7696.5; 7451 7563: 0.96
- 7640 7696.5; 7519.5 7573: 0.92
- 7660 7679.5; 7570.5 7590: 0.89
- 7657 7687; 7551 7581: 0.90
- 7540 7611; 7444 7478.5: 1.04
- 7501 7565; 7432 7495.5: 1.04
